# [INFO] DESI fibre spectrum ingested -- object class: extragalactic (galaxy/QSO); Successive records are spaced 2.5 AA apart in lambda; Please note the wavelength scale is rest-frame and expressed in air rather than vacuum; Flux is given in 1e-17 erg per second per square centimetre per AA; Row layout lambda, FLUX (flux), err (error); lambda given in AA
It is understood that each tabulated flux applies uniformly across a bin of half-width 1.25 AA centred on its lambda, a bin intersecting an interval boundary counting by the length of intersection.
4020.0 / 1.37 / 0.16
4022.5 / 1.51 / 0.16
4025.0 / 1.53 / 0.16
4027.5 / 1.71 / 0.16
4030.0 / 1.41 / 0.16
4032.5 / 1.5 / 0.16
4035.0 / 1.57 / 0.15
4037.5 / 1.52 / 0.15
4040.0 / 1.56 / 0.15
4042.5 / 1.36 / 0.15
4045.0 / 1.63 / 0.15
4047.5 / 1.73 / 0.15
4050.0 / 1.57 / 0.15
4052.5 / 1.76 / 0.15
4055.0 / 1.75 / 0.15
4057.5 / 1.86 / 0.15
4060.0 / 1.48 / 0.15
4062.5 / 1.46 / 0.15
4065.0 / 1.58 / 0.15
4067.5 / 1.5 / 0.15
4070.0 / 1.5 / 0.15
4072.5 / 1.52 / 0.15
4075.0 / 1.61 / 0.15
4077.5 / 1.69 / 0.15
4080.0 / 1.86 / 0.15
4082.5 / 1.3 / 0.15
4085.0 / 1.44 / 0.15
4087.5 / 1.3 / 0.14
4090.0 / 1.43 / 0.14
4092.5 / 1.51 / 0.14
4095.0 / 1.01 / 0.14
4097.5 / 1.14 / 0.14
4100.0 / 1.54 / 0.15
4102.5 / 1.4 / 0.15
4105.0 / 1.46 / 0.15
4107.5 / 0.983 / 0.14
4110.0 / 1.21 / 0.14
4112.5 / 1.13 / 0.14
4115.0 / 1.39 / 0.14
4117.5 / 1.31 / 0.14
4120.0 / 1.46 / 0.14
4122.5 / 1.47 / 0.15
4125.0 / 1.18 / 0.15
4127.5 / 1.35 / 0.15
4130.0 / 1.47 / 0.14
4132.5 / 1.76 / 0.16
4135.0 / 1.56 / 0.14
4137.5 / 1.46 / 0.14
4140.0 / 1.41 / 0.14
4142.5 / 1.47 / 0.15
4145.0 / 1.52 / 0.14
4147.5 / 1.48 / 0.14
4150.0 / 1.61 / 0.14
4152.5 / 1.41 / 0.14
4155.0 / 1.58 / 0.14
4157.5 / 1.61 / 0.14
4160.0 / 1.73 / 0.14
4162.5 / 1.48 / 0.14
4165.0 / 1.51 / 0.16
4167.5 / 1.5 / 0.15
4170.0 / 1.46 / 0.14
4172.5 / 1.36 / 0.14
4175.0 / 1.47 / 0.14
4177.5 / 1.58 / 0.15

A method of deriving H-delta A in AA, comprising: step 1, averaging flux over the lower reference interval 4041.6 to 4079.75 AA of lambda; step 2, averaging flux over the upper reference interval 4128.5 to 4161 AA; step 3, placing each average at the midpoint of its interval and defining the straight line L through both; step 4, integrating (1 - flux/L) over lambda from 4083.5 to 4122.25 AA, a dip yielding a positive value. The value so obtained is 6.32 AA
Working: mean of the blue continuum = 1.61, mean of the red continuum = 1.54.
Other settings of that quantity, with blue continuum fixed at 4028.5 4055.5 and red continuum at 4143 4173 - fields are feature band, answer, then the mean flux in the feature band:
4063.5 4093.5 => 0.8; 1.52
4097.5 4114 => 2.9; 1.28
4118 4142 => 1.3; 1.45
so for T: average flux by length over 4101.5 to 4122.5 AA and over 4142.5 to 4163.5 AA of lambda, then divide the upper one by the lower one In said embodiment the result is 1.2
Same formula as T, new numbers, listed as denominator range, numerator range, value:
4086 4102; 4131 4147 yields 1.15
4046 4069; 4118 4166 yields 0.92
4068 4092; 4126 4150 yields 0.99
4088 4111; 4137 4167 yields 1.17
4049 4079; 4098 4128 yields 0.82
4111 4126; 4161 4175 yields 1.11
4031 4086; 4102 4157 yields 0.90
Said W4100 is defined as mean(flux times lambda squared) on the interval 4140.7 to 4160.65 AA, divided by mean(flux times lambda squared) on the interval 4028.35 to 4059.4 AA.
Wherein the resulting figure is 1.0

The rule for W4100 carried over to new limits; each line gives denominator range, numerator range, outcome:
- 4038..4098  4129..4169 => 1.05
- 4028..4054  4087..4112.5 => 0.85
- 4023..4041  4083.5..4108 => 0.89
